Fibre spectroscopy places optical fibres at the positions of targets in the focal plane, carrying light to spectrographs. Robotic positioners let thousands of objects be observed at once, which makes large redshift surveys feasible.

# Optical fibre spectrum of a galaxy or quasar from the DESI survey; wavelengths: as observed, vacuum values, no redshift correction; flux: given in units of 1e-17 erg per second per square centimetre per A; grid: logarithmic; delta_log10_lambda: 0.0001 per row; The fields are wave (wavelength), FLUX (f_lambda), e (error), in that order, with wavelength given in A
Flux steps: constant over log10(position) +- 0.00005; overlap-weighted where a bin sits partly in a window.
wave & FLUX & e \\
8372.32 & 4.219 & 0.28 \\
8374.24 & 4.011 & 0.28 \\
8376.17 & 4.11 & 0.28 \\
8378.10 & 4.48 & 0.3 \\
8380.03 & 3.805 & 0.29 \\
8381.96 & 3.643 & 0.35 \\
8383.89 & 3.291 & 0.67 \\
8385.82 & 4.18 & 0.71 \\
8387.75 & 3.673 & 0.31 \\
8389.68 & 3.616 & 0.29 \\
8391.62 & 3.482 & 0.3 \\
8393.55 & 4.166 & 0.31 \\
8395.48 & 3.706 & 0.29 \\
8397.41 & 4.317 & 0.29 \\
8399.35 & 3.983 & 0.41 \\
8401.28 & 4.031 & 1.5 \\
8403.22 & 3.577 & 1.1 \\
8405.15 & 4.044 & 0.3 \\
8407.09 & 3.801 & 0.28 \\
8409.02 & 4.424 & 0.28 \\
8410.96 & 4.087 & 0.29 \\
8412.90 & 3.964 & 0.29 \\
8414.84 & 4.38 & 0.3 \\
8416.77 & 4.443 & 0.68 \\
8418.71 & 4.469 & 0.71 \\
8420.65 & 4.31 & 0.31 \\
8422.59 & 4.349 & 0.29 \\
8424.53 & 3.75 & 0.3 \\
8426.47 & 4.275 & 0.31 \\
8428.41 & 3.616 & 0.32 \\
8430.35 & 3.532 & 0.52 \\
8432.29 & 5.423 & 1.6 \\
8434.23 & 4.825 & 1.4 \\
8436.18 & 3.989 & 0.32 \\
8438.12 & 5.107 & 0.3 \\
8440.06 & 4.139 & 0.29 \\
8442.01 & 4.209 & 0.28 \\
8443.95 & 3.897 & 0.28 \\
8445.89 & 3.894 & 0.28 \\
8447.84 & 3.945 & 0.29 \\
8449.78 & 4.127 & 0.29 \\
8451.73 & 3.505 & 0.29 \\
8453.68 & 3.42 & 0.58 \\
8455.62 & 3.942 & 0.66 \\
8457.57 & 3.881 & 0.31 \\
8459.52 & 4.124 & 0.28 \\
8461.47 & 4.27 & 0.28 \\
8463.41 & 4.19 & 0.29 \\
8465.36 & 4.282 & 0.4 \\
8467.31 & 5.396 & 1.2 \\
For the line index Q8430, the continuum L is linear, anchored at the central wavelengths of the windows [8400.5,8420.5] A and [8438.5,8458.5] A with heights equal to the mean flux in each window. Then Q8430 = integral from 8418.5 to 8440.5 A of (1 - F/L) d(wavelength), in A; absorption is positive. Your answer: -1.6 A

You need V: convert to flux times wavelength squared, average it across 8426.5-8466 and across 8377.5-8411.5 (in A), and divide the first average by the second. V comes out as 1.07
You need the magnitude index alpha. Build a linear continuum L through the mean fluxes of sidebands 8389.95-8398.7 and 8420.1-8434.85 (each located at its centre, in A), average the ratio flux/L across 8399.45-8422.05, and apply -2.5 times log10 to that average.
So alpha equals -0.018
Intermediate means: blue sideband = 3.89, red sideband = 4.25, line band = 4.14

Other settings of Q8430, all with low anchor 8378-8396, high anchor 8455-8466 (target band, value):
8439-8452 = 0.2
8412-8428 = -1.2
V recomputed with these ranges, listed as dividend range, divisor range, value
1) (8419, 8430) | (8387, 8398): 1.07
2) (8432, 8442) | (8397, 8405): 1.17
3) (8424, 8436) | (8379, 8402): 1.12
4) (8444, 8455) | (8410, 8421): 0.90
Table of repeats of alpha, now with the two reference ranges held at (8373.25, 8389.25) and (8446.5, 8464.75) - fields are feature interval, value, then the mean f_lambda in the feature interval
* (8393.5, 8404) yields -0.01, 3.95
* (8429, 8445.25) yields -0.11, 4.36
